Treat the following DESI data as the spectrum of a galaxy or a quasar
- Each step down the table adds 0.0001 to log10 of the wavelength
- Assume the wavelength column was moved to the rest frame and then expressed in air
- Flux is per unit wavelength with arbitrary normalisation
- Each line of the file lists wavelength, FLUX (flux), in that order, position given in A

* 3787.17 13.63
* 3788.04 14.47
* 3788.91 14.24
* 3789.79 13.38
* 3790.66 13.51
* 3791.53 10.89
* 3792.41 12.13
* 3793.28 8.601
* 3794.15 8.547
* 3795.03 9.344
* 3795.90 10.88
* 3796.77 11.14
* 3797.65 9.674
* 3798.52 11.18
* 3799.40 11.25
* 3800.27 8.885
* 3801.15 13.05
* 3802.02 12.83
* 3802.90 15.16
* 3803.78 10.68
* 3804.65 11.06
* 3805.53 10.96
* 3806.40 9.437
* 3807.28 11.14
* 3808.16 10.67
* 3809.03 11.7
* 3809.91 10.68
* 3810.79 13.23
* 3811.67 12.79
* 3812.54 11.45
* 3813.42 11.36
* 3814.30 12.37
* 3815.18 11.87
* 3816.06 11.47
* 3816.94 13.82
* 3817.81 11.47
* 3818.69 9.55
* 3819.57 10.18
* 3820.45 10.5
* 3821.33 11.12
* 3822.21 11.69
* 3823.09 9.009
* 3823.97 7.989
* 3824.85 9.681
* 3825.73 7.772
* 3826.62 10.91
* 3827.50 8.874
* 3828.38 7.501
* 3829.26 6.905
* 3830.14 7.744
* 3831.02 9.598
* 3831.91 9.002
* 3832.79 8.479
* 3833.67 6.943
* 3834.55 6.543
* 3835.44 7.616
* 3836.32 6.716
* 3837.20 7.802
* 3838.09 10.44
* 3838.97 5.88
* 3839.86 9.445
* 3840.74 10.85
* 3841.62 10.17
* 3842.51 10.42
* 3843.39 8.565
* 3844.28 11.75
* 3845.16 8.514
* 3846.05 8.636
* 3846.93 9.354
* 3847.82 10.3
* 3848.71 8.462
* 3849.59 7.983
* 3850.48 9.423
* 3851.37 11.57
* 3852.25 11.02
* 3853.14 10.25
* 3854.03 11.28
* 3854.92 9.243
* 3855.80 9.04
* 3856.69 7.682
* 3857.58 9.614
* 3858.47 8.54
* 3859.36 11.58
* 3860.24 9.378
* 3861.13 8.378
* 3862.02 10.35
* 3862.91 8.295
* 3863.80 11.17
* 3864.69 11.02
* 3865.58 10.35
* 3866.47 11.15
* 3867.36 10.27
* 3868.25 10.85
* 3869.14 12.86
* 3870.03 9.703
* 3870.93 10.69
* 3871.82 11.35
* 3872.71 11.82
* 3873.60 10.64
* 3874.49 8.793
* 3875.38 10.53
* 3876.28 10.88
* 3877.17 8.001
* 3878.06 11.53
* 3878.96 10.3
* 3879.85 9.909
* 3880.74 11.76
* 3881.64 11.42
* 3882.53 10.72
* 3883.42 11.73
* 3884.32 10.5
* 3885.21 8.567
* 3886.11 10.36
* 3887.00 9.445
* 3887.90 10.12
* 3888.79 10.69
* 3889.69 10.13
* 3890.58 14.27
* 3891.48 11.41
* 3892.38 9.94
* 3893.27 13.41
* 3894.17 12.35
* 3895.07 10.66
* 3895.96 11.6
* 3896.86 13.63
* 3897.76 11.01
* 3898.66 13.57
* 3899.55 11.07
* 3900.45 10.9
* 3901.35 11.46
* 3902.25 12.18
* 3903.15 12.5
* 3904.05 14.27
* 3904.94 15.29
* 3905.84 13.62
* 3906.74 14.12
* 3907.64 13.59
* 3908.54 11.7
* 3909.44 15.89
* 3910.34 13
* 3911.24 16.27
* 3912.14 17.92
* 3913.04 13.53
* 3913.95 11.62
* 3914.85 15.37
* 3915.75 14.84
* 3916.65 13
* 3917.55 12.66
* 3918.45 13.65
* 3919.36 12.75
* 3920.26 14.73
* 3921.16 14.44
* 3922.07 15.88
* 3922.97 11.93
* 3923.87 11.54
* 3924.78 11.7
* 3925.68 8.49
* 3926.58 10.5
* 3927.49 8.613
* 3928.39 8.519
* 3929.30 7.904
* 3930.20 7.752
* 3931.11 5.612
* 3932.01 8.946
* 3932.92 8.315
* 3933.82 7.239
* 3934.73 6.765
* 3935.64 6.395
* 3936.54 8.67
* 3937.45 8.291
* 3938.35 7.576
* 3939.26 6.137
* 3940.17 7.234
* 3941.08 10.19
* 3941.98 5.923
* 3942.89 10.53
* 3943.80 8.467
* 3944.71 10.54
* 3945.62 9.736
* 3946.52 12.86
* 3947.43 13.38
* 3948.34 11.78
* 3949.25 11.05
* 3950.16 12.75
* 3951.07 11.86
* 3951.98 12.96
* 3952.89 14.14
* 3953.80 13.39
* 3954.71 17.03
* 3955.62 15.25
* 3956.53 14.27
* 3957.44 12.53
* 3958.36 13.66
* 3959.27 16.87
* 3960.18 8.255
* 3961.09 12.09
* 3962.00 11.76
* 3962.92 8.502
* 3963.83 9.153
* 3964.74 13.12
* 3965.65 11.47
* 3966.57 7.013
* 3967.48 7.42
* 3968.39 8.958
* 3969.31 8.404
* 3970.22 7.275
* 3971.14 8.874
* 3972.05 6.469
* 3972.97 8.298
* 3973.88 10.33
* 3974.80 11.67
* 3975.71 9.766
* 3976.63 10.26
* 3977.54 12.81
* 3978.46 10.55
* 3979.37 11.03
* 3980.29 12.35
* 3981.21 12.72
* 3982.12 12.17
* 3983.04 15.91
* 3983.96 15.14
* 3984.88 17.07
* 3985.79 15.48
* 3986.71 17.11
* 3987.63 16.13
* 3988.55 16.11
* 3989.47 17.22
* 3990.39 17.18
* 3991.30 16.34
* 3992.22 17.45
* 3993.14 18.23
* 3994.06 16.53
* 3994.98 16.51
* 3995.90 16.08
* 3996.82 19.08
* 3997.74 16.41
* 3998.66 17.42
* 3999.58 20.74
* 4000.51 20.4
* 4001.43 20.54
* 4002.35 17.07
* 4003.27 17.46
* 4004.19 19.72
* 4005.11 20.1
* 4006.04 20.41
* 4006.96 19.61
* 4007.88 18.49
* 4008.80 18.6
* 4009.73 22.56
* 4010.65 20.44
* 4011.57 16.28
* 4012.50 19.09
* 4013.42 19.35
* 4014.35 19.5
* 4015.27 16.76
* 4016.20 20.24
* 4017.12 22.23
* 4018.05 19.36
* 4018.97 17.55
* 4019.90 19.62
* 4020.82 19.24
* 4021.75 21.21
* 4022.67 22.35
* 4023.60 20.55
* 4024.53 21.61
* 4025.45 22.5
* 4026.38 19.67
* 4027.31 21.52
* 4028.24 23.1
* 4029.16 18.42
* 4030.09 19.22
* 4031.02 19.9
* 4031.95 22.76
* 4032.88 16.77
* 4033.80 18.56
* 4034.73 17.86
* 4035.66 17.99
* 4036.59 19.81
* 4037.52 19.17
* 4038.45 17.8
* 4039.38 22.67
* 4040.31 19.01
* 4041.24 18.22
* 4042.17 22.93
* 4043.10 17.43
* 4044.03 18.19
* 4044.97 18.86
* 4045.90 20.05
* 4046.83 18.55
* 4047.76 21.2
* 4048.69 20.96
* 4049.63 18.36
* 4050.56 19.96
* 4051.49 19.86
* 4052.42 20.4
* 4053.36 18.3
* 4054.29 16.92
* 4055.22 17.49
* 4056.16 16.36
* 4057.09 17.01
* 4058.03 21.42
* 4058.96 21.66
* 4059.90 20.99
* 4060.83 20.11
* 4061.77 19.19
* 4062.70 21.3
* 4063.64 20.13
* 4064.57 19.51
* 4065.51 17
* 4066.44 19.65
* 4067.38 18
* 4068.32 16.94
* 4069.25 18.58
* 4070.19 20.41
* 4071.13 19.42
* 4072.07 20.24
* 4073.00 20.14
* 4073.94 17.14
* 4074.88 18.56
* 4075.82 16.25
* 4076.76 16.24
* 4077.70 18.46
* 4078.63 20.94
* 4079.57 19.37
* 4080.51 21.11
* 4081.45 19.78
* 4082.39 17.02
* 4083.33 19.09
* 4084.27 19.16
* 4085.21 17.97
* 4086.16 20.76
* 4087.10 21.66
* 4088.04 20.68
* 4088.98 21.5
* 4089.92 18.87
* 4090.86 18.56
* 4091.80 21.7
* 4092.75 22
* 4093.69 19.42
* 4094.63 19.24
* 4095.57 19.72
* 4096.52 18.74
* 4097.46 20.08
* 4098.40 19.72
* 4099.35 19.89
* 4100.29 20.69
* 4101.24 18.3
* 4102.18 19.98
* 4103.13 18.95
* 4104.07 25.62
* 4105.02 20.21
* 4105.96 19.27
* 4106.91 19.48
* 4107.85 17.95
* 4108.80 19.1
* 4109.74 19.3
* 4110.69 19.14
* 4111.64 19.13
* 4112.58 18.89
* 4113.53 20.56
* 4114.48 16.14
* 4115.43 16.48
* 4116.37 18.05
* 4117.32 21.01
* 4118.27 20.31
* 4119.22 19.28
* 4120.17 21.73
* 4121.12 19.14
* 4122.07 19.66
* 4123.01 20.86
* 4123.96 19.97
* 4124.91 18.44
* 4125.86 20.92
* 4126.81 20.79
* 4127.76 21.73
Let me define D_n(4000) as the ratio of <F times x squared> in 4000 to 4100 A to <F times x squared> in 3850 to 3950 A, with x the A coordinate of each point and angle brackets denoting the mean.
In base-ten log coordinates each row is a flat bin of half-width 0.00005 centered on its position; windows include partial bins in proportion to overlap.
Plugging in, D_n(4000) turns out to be 1.92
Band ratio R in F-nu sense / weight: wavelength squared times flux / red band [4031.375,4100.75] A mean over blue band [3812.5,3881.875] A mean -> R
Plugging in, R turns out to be 2.2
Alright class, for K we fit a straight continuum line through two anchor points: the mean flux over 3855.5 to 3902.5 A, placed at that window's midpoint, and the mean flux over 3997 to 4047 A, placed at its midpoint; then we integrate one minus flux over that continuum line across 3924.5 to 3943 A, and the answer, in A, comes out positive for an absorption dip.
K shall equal 7.9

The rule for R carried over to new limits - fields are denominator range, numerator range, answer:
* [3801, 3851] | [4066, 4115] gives 2.23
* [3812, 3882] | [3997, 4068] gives 2.17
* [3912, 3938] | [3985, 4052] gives 1.85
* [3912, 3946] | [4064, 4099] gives 2.03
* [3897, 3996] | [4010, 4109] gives 1.72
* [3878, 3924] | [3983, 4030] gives 1.59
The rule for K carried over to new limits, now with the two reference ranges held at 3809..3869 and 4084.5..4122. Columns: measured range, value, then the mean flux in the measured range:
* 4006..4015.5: -1.7 A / 19.2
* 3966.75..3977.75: 4.3 A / 9.08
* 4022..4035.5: -2.7 A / 20.3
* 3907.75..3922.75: -1.8 A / 14.2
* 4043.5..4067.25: -1.9 A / 19.3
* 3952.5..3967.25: 2.0 A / 12.3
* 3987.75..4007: -2.8 A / 18.1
